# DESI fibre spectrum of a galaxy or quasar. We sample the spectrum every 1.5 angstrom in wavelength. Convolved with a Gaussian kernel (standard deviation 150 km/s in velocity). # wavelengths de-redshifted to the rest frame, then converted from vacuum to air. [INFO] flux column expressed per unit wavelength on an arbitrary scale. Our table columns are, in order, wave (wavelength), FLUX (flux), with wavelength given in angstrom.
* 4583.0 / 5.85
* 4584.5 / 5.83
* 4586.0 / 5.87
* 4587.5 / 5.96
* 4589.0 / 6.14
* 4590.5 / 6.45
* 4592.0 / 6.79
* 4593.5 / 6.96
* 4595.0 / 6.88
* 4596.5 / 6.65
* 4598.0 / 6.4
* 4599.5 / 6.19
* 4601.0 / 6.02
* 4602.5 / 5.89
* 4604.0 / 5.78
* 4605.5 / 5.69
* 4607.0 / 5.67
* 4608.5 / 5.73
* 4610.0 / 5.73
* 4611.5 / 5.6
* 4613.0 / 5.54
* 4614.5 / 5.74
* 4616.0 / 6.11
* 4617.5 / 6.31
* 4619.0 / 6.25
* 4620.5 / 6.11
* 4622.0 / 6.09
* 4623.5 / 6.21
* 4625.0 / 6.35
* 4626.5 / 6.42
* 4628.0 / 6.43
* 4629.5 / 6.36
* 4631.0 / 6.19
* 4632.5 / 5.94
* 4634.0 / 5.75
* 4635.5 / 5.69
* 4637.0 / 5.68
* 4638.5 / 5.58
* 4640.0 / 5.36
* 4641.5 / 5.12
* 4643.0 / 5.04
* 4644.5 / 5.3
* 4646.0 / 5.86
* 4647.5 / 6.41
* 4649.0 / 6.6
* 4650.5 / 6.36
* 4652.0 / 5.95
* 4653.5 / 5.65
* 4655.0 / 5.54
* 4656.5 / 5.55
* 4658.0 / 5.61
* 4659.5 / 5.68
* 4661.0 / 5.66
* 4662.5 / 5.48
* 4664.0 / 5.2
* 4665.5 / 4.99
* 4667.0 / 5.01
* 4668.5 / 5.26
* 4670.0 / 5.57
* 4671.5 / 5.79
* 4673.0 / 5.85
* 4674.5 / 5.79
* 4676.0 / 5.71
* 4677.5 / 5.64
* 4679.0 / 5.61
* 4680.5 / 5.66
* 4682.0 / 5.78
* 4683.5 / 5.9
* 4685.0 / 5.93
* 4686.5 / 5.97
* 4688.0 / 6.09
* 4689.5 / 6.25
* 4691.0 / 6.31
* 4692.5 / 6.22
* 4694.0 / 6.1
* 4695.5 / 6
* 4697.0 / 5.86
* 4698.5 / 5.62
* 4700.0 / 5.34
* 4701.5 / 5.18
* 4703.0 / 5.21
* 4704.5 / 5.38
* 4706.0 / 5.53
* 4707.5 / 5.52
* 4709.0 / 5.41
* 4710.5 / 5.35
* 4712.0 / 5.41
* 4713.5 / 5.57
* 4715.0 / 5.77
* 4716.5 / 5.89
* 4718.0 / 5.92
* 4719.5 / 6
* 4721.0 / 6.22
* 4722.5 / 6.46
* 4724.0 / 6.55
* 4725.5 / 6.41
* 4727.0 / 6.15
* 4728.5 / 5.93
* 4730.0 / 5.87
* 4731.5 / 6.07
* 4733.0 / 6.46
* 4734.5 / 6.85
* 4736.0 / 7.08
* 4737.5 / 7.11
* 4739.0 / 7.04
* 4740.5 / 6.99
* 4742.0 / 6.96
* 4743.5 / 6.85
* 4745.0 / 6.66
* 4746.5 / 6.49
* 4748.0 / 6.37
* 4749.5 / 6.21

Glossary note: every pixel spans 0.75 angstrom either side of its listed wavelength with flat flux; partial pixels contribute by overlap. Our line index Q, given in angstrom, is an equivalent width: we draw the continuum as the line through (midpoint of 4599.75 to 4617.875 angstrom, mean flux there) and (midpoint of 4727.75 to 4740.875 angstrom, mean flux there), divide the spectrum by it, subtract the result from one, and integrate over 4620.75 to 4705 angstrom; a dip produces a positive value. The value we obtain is 5.1 angstrom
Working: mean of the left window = 5.82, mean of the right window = 6.59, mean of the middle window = 5.77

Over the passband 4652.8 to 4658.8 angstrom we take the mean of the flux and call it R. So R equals 5.59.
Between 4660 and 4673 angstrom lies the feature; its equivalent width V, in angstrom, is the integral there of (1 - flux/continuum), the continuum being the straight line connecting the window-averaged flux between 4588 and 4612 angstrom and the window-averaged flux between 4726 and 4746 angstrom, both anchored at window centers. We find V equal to 2.0 angstrom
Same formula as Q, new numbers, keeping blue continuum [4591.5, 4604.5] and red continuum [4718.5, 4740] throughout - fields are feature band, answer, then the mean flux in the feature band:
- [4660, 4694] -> 3.7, 5.72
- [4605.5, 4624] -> 1.4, 5.91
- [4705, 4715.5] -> 1.5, 5.5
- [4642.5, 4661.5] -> 1.8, 5.8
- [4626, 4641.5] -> 1.3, 5.89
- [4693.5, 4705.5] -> 1.6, 5.57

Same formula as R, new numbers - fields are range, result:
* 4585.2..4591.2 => 6.1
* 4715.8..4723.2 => 6.1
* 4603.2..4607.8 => 5.72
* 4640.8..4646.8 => 5.34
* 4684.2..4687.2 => 5.95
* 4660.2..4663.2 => 5.57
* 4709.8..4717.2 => 5.6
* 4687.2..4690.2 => 6.17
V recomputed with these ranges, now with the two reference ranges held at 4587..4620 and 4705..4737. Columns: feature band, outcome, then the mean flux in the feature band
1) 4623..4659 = 1.3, 5.87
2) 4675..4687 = 0.6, 5.77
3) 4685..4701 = 0.2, 5.96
